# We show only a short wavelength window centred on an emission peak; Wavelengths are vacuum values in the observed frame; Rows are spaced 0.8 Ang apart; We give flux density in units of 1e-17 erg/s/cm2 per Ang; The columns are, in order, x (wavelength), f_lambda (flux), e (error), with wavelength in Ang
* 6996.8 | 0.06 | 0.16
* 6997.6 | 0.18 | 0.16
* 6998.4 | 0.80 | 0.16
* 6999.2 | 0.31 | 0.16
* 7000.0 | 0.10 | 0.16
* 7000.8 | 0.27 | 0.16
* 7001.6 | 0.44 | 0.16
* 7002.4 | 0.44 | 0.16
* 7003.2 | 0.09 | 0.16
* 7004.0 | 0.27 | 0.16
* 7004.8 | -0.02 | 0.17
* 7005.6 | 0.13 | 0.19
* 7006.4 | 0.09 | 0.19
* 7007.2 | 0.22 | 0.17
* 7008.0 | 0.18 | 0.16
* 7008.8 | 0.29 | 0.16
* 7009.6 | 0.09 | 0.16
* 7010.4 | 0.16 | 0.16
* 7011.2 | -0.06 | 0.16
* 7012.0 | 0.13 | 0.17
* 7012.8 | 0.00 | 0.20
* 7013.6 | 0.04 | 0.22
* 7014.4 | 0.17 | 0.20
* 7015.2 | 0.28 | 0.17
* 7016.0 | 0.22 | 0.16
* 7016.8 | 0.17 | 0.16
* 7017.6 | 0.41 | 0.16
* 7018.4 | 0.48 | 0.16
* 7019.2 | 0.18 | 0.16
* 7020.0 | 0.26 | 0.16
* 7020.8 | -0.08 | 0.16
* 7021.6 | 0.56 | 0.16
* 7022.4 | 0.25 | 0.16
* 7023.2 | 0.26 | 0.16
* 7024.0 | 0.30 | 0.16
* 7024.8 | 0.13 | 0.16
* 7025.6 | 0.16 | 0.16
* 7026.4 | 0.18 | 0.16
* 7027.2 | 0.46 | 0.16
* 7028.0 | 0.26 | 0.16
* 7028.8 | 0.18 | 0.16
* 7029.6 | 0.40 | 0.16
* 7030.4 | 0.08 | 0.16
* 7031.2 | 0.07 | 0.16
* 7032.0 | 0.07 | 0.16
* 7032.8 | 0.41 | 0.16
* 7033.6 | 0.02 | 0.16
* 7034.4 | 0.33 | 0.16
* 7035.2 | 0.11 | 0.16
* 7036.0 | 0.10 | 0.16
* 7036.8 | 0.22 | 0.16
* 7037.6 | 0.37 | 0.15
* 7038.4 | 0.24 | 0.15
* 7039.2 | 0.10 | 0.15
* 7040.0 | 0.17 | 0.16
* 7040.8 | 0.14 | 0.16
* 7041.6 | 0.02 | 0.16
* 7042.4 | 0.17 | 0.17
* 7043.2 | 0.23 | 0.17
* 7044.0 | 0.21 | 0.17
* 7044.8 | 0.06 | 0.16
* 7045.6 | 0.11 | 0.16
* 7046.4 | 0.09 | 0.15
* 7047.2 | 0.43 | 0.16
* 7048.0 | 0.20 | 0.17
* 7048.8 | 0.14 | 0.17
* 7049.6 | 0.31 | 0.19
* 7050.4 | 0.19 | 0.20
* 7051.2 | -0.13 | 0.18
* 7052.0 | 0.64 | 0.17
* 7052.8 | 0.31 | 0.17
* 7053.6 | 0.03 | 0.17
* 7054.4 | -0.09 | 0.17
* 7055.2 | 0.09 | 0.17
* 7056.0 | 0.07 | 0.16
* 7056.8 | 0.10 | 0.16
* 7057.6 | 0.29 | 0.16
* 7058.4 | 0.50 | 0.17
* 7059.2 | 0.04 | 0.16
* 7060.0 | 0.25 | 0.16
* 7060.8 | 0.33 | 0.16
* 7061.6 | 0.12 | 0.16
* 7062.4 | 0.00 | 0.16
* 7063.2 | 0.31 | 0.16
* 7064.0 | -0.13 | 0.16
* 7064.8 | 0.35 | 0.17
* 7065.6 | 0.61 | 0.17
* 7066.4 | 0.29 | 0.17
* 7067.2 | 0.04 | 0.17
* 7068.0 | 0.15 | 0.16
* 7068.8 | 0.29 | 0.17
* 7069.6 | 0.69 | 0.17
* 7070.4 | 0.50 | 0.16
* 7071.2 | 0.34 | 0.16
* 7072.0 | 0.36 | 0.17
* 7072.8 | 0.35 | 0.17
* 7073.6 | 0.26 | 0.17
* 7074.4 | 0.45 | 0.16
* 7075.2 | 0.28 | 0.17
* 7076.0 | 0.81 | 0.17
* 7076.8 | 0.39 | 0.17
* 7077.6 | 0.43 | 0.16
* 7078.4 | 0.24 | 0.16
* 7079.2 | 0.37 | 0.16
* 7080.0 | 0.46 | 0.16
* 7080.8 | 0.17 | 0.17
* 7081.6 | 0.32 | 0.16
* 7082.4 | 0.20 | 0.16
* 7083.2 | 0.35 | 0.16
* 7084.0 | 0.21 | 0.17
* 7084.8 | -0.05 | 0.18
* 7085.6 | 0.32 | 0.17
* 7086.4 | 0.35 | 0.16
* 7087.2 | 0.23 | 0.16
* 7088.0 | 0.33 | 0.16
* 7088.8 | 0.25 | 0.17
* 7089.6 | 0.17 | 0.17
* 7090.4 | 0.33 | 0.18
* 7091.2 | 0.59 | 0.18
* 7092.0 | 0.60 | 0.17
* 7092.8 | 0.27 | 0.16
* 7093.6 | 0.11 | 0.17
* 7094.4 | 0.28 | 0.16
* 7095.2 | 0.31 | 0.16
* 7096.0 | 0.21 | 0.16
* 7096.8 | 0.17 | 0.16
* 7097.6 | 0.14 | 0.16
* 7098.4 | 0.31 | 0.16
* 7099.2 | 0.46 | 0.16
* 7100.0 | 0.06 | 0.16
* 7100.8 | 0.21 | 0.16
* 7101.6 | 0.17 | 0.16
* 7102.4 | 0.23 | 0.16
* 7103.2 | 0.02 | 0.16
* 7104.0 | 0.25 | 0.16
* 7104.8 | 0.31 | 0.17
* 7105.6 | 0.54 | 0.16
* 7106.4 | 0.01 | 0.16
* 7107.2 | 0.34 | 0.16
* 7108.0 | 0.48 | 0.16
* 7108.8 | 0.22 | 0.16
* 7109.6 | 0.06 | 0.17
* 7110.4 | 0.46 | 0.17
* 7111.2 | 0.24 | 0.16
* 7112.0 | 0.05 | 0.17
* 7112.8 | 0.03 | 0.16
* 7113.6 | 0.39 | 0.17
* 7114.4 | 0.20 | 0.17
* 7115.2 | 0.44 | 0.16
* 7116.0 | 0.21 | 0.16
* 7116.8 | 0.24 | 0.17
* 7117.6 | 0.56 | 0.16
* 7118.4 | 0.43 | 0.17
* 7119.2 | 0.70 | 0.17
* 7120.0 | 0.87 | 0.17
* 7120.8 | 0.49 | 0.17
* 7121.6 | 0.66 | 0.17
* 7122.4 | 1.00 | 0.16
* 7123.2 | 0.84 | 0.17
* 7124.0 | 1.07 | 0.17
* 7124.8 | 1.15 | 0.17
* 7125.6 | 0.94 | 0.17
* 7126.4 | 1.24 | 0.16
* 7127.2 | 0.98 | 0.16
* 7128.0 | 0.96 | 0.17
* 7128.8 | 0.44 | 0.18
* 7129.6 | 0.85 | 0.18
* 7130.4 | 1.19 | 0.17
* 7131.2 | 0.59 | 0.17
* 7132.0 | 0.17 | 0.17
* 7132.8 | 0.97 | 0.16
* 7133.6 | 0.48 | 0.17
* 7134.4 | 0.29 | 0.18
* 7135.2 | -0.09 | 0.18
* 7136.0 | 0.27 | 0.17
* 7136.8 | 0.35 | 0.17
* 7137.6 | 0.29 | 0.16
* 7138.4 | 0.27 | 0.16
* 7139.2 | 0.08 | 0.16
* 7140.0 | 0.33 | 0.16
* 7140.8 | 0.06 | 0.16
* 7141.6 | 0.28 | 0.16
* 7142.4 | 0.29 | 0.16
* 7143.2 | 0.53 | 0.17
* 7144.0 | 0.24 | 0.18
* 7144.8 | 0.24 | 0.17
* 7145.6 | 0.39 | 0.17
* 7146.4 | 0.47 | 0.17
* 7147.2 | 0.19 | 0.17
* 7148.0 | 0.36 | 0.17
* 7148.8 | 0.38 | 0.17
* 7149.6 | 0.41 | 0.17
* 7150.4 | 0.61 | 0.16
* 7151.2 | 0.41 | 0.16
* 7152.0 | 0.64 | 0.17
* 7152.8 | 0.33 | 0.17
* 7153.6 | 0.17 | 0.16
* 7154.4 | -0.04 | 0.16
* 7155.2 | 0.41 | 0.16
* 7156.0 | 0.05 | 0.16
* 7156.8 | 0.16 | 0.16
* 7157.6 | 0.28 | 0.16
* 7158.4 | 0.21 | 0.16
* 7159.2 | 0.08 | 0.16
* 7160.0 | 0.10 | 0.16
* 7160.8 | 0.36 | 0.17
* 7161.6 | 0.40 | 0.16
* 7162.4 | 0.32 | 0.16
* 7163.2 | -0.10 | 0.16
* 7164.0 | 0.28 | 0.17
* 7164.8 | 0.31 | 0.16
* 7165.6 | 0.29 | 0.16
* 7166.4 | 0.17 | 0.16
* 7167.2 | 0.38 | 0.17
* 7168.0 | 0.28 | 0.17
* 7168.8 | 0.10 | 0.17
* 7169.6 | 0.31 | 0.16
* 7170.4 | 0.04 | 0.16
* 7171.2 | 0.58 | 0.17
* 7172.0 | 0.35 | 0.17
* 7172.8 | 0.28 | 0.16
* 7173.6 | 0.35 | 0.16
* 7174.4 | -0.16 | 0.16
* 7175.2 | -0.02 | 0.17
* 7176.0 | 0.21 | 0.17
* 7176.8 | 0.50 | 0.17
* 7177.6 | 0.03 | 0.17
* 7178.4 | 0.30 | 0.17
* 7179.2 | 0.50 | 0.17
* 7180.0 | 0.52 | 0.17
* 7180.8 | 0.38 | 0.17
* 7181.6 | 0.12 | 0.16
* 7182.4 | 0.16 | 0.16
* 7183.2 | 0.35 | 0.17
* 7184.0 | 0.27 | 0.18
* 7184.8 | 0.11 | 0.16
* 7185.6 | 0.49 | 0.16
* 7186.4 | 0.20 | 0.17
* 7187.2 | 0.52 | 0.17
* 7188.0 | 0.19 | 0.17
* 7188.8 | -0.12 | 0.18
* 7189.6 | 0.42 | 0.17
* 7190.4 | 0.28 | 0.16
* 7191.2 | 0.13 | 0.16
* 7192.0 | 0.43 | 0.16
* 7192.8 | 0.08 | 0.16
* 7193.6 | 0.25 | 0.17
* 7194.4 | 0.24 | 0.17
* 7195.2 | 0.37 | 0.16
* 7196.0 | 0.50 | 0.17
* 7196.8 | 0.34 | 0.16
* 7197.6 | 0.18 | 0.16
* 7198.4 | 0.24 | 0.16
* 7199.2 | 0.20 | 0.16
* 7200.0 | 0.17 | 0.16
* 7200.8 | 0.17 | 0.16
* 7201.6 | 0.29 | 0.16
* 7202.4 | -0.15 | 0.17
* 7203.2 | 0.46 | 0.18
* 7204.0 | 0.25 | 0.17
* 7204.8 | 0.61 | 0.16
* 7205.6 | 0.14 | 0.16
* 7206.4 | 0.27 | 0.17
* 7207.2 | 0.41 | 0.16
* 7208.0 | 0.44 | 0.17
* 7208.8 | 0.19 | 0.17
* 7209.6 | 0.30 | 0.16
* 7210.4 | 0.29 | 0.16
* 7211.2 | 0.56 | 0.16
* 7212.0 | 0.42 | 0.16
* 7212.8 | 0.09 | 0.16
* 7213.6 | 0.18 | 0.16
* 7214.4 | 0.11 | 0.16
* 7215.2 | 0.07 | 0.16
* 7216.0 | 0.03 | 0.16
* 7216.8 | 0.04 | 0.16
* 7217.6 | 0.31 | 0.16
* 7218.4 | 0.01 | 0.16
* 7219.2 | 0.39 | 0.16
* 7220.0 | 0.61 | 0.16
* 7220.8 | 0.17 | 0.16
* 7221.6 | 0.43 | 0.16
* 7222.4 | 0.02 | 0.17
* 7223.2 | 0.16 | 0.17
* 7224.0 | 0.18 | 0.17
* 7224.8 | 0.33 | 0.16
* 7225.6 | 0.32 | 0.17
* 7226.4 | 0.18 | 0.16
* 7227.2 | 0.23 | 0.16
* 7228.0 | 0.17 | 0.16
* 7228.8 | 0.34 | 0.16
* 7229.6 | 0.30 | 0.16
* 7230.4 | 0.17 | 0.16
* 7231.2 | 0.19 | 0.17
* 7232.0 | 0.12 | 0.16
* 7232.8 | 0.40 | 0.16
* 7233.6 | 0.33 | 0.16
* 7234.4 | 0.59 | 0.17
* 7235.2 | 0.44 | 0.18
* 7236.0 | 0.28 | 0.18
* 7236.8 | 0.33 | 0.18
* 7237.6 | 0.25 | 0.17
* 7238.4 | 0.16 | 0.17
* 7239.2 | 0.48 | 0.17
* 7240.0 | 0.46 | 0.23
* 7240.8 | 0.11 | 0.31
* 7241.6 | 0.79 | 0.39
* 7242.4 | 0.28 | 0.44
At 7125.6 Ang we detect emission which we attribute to [O II]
